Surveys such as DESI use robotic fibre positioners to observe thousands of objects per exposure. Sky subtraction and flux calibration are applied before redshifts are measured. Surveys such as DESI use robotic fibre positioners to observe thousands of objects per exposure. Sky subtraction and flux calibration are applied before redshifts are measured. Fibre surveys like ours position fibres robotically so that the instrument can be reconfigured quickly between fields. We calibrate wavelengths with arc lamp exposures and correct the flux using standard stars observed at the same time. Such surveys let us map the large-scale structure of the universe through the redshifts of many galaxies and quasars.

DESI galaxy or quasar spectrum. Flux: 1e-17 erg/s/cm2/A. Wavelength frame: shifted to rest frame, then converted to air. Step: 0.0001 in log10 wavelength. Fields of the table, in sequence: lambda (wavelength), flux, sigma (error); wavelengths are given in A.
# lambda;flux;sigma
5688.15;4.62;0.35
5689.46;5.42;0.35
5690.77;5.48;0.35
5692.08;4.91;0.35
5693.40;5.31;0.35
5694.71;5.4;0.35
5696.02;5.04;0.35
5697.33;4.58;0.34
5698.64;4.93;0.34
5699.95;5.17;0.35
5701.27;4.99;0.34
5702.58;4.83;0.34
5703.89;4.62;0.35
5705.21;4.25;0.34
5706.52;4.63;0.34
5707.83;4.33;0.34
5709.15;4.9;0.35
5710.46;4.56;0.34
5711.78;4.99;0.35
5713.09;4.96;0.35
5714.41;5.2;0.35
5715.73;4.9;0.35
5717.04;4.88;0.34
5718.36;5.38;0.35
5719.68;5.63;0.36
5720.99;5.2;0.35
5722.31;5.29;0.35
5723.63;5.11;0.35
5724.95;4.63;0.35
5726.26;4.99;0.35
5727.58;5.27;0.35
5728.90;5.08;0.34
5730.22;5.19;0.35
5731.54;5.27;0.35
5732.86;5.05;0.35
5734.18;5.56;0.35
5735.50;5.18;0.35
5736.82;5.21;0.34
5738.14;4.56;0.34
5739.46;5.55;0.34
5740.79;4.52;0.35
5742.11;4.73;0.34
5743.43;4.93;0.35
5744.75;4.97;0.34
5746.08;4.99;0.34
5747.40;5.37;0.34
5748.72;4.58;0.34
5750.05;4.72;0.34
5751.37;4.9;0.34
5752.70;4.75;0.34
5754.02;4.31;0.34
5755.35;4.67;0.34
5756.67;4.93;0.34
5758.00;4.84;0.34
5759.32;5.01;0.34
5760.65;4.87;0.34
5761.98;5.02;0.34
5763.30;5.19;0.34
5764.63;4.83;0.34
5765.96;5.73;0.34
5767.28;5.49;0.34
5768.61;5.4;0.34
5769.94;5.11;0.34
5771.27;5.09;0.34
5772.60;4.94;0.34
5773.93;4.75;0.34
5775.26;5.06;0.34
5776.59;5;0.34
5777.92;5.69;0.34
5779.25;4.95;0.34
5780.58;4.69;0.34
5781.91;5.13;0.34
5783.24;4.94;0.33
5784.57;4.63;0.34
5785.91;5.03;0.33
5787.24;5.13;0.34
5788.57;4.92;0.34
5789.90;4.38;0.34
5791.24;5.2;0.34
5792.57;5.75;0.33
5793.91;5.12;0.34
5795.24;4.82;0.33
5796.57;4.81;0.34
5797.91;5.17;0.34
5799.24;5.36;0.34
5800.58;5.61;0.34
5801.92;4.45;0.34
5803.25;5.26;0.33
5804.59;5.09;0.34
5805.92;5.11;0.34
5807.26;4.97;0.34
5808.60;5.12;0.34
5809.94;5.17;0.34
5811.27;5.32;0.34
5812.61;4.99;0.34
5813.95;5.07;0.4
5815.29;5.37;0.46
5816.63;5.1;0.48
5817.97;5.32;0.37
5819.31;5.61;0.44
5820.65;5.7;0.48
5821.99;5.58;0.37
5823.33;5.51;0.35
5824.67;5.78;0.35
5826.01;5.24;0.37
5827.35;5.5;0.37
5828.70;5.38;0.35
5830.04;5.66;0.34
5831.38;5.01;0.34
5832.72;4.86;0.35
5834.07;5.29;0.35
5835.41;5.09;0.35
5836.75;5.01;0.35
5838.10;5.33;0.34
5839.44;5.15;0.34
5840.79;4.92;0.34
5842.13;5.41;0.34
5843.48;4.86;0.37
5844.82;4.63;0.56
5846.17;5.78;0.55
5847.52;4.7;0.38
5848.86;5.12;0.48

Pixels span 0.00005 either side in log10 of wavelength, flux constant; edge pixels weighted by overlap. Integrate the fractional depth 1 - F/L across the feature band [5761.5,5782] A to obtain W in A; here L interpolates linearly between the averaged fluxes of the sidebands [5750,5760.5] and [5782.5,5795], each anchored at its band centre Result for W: -1.02 A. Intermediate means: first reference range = 4.77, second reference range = 5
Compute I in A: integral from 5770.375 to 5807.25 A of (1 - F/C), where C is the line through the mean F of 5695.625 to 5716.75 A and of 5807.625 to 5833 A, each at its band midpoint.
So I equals 1.1 A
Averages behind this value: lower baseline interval 4.8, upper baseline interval 5.33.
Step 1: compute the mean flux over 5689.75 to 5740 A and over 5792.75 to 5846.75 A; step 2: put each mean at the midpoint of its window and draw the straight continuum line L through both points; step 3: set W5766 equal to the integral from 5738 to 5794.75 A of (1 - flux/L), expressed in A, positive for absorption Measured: 1.47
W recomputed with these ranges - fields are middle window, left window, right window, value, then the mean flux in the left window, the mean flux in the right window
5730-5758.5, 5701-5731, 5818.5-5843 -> 0.6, 4.95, 5.33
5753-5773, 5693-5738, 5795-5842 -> 0.3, 5.01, 5.23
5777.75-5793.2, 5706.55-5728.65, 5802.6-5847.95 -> 0.4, 5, 5.23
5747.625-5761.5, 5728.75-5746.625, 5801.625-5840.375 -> 0.9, 5.05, 5.25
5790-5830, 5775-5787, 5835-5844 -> -1.5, 5.02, 5.11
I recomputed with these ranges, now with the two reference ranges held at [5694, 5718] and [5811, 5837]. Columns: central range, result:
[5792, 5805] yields 0.2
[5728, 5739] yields -0.4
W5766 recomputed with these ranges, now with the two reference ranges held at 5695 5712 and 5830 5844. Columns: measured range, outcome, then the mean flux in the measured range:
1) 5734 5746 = -0.3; 5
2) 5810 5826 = -1.0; 5.38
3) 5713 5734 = -1.4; 5.14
